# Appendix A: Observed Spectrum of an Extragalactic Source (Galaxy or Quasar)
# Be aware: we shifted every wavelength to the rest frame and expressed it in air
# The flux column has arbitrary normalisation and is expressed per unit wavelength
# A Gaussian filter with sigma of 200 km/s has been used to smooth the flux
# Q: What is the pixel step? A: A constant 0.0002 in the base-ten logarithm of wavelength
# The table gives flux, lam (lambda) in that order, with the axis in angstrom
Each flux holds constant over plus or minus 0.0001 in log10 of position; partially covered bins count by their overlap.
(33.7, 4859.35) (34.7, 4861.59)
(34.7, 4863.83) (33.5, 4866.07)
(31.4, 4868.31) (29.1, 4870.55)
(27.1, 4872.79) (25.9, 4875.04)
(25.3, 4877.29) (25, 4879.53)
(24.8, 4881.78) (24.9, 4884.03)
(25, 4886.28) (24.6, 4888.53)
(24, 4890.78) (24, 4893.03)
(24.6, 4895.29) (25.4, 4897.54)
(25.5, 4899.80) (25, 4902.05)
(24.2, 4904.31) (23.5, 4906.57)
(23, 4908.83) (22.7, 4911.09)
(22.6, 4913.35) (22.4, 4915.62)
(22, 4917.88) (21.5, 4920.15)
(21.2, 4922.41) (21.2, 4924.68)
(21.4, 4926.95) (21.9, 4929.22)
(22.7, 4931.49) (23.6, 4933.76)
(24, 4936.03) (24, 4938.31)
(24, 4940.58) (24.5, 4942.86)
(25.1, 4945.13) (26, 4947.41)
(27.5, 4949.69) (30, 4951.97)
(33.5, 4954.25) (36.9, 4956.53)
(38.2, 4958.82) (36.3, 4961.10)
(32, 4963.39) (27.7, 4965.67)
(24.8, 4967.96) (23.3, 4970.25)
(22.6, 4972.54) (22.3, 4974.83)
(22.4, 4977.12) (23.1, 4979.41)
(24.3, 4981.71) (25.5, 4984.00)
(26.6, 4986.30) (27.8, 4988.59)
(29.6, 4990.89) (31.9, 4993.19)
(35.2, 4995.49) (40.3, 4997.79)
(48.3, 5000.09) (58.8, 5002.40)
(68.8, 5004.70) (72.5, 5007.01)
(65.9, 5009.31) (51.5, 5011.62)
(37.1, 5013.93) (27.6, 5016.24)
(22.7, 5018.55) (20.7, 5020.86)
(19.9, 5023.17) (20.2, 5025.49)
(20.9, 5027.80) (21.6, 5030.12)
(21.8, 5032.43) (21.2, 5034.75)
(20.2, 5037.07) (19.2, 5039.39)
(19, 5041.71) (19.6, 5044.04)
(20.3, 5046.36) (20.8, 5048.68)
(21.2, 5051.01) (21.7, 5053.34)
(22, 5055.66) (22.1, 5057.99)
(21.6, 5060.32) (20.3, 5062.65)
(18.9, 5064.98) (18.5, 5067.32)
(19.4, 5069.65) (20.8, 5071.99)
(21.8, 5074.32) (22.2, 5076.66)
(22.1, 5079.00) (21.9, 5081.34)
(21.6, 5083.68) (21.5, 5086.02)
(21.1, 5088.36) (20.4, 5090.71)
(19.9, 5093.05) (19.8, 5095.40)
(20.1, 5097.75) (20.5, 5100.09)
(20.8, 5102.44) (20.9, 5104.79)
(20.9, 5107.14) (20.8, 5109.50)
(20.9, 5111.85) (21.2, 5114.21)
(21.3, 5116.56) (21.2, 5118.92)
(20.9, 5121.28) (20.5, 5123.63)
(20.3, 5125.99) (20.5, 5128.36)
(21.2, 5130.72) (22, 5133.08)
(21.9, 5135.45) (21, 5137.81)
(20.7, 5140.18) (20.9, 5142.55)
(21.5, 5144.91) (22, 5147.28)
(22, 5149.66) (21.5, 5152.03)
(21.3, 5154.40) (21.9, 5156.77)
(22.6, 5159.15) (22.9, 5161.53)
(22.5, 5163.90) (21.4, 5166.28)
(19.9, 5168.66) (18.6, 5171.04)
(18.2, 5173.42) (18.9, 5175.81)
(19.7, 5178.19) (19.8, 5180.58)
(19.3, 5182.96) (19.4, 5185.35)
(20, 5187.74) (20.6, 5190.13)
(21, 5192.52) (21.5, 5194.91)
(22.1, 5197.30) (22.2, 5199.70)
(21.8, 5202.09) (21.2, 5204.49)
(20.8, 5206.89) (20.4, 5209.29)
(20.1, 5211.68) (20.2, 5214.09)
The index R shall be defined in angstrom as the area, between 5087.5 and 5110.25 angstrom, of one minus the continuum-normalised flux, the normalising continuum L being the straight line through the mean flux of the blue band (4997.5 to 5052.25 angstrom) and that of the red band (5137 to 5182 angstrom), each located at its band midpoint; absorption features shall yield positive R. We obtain 4.8 angstrom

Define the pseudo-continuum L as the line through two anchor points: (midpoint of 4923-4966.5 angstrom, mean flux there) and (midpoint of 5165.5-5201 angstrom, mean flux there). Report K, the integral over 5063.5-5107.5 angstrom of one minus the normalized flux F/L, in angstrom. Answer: 4.6 angstrom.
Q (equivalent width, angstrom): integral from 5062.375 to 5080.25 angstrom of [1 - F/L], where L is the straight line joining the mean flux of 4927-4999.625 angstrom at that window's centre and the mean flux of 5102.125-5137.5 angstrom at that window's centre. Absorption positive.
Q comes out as 2.0 angstrom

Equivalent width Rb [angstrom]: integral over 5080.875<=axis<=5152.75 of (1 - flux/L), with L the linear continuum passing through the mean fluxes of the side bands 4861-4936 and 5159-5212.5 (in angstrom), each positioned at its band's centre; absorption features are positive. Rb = 2.2 angstrom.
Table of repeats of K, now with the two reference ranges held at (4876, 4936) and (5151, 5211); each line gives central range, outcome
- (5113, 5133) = 0.4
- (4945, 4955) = -2.4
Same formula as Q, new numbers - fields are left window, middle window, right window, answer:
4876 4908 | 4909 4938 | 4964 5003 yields 4.5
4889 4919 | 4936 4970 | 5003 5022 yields 5.0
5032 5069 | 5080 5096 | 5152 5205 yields -0.3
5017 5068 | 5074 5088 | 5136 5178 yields -0.7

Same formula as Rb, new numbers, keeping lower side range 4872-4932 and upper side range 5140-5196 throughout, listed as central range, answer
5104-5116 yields 0.2 angstrom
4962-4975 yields -1.6 angstrom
